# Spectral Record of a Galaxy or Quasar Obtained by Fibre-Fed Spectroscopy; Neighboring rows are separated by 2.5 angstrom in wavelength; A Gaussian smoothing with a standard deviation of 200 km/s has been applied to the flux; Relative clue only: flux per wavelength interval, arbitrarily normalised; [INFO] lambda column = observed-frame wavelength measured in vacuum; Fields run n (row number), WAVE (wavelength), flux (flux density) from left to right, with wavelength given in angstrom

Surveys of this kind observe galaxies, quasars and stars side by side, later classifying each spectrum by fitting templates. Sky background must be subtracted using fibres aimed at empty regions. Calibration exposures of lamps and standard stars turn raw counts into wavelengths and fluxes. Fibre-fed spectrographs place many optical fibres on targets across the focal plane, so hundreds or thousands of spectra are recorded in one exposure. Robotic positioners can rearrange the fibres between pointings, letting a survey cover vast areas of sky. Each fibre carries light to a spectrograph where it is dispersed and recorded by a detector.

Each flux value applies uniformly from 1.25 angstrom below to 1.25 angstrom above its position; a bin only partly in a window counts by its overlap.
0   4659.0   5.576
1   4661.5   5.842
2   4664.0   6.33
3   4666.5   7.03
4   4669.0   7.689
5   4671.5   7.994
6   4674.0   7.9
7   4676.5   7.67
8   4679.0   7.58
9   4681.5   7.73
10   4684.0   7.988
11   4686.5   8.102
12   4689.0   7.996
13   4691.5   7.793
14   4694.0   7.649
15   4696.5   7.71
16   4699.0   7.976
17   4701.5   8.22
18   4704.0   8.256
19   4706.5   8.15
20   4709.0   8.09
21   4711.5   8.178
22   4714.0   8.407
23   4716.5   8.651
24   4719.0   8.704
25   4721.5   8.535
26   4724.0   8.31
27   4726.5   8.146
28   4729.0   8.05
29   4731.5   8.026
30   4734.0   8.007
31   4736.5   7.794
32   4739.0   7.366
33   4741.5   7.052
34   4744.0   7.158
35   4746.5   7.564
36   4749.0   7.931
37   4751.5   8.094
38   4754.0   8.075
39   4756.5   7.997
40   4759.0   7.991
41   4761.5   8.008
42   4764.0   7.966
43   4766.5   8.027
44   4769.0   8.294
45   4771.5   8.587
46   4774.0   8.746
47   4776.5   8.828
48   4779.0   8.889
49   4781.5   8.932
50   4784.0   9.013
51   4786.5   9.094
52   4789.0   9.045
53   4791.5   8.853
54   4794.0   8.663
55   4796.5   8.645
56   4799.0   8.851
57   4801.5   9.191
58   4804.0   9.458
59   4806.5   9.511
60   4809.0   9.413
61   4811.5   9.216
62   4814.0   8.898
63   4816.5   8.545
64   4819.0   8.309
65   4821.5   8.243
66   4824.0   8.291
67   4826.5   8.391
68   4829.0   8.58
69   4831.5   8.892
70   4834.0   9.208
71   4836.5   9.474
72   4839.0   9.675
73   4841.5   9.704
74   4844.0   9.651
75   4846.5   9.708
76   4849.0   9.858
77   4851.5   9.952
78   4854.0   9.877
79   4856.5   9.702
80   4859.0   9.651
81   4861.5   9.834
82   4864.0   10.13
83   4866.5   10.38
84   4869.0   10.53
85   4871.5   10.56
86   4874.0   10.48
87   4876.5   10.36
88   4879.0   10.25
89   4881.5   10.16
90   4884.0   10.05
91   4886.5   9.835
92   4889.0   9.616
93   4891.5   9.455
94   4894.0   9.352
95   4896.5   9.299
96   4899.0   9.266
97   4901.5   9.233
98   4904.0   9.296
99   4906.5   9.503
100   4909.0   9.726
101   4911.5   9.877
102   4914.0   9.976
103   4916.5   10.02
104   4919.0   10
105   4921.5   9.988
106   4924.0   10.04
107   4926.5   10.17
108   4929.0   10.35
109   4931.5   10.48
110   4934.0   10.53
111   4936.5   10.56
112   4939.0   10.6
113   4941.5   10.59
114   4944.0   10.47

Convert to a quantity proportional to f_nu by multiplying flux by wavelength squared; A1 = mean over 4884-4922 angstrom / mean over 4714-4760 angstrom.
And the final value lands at 1.29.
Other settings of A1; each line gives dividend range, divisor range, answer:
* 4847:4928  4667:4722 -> 1.34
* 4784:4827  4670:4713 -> 1.17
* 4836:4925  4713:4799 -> 1.25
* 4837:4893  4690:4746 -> 1.32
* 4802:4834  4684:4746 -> 1.15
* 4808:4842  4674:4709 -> 1.19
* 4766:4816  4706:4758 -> 1.14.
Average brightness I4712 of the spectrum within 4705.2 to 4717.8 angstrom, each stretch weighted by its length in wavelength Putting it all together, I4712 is 8.3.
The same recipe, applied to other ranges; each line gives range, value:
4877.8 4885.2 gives 10.2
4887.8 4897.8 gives 9.43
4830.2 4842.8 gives 9.39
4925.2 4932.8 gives 10.3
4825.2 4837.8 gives 8.91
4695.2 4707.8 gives 8.06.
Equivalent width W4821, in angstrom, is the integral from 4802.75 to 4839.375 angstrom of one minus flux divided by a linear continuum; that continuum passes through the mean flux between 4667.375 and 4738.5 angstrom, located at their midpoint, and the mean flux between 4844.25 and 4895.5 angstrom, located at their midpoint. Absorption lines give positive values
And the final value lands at 1.9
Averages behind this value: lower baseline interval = 8.03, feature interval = 8.92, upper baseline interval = 9.98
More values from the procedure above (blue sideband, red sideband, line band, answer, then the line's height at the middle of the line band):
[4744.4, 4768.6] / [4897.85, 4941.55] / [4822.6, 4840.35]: -0.1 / 8.89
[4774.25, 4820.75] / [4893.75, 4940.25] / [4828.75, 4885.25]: -2.6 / 9.43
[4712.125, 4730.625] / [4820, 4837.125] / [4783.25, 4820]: -1.6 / 8.62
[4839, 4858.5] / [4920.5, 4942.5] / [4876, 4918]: 1.7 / 10.1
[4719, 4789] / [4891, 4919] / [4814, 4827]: 0.6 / 8.8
